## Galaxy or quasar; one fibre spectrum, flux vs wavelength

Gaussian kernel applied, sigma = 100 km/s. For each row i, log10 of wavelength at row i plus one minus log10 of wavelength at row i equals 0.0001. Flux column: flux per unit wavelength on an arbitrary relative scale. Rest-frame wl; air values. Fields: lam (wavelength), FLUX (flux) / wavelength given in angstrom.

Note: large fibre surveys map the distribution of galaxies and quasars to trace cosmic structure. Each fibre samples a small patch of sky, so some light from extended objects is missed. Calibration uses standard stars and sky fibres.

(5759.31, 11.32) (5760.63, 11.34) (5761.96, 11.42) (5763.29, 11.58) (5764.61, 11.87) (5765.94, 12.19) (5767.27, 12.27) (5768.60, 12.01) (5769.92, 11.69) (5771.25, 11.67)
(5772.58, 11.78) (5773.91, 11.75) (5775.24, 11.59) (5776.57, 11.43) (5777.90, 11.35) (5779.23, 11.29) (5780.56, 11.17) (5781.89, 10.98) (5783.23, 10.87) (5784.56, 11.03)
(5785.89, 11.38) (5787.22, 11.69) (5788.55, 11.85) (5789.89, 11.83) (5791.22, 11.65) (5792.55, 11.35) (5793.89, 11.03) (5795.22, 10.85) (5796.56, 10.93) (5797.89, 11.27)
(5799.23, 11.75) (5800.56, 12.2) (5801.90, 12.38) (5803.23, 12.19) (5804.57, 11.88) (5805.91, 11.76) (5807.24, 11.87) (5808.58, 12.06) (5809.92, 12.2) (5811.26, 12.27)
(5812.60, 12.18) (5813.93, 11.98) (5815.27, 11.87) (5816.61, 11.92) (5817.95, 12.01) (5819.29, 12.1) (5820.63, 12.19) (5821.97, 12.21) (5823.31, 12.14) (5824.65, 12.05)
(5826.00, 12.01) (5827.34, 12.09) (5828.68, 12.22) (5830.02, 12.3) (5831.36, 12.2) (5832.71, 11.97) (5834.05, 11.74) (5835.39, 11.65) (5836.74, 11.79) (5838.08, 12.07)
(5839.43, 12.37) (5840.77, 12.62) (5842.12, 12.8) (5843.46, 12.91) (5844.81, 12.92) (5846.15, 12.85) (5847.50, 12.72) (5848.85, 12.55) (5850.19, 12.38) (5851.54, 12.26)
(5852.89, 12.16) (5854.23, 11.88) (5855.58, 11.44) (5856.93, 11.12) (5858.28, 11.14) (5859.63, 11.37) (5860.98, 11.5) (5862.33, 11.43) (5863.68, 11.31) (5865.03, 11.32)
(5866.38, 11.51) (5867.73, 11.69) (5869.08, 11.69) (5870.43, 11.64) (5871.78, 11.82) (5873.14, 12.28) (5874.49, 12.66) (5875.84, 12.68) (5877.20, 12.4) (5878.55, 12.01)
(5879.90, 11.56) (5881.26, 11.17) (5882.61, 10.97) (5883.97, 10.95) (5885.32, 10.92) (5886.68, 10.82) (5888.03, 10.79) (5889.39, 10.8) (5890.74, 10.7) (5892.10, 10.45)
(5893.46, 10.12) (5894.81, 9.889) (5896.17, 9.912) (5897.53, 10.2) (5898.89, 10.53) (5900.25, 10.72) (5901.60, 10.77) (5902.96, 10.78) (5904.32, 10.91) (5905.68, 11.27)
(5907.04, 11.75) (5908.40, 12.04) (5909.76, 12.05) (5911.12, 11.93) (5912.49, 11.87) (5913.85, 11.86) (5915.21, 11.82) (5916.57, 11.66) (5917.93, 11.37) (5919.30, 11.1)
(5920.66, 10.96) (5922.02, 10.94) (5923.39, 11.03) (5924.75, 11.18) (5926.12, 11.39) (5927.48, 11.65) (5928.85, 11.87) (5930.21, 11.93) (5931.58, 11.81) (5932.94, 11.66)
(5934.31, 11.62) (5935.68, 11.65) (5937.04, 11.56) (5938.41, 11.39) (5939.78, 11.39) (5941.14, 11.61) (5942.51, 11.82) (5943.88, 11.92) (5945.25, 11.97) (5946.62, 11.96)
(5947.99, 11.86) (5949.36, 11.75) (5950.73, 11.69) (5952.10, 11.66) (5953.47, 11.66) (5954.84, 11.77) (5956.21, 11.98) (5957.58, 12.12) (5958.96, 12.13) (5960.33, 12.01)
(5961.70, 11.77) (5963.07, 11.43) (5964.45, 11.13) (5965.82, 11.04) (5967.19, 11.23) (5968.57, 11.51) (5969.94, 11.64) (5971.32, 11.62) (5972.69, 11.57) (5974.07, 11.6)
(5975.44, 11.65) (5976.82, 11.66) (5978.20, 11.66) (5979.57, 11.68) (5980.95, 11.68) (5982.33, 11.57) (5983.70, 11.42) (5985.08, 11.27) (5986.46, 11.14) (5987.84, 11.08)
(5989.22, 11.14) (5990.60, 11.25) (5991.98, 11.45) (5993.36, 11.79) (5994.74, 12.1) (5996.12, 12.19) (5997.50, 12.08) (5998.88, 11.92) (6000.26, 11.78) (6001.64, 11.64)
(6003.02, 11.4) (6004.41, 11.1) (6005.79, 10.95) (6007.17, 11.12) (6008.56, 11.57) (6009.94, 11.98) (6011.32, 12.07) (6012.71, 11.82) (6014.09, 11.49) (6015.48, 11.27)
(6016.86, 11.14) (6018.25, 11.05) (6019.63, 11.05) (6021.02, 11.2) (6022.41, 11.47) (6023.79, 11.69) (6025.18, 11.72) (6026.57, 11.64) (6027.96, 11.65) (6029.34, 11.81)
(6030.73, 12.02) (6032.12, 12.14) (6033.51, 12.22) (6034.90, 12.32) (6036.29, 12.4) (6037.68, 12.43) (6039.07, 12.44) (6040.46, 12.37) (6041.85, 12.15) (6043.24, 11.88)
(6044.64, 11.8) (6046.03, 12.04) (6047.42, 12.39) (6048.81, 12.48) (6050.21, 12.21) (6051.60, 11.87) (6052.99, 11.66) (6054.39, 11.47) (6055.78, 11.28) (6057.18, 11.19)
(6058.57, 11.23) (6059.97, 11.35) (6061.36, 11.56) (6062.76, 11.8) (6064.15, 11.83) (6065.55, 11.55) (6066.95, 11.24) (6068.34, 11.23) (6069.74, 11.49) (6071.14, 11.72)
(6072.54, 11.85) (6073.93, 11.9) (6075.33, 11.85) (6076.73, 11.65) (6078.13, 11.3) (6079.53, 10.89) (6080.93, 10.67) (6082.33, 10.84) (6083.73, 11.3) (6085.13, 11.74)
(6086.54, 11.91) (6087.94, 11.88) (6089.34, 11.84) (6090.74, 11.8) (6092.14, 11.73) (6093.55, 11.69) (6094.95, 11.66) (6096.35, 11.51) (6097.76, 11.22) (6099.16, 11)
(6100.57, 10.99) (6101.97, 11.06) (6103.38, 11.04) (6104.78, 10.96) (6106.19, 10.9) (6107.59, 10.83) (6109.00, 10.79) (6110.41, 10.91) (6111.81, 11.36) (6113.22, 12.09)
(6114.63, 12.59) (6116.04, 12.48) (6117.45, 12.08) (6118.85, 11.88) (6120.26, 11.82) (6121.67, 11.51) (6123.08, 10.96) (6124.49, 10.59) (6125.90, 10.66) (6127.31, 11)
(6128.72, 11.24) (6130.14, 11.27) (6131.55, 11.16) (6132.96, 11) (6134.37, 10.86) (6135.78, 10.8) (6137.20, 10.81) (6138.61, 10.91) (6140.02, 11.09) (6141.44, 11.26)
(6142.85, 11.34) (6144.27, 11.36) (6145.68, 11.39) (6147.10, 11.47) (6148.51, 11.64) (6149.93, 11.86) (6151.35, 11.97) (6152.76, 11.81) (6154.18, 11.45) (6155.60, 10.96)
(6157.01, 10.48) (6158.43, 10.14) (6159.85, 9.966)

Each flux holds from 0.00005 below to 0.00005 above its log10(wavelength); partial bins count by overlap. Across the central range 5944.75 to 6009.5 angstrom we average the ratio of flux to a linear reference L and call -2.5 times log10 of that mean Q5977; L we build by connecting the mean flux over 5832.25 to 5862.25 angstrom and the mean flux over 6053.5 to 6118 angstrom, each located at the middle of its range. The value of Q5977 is 0.013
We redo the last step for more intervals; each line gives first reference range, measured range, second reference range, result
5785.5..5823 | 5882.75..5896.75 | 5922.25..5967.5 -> 0.11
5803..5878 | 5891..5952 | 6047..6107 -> 0.05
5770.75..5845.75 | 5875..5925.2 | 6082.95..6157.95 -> 0.05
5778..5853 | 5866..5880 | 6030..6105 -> -0.01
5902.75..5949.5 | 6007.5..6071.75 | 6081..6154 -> -0.03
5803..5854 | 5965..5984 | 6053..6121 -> 0.02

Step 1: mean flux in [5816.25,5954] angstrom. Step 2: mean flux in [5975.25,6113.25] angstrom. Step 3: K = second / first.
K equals 0.99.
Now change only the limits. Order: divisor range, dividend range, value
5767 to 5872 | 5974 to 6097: 0.98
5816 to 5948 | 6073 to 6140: 0.97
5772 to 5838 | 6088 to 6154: 0.97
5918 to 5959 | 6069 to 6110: 0.98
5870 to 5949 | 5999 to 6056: 1.03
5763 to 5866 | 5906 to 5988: 0.98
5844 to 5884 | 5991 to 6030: 0.98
